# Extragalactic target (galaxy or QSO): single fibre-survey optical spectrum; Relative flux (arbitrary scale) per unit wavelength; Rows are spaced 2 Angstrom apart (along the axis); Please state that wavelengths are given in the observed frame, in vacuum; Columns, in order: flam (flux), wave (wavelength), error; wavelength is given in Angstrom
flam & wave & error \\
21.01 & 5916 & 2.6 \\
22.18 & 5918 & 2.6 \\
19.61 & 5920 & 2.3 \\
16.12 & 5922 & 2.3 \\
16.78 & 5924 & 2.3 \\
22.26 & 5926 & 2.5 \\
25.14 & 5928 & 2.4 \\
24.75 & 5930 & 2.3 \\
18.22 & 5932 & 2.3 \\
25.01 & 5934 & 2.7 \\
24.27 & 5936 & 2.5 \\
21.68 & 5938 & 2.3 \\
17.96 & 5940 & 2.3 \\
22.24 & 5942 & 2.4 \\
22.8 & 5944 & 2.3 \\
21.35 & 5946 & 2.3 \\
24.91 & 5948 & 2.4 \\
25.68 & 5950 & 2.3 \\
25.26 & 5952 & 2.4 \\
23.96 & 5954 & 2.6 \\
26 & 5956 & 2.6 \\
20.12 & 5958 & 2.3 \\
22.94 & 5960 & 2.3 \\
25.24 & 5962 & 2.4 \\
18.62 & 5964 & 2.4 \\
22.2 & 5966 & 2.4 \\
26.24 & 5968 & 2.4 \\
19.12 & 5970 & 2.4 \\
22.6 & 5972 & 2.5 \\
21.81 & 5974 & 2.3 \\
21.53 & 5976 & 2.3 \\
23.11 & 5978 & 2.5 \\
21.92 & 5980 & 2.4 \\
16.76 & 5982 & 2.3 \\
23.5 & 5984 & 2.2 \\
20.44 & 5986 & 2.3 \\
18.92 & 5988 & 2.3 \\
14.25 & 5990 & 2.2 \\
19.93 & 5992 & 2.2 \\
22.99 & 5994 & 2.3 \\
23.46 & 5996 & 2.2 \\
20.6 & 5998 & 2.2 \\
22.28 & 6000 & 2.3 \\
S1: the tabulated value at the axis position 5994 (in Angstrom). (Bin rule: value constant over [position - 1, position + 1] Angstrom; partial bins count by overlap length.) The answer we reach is 22.99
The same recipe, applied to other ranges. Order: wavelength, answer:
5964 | 18.62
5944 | 22.8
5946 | 21.35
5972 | 22.6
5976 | 21.53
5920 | 19.61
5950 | 25.68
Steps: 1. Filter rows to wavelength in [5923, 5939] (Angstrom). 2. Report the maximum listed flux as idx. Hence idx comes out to 25.14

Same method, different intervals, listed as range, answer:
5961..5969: 26.24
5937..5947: 22.8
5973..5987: 23.5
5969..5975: 22.6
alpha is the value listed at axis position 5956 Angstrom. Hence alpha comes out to 26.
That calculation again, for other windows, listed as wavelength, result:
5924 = 16.78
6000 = 22.28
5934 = 25.01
